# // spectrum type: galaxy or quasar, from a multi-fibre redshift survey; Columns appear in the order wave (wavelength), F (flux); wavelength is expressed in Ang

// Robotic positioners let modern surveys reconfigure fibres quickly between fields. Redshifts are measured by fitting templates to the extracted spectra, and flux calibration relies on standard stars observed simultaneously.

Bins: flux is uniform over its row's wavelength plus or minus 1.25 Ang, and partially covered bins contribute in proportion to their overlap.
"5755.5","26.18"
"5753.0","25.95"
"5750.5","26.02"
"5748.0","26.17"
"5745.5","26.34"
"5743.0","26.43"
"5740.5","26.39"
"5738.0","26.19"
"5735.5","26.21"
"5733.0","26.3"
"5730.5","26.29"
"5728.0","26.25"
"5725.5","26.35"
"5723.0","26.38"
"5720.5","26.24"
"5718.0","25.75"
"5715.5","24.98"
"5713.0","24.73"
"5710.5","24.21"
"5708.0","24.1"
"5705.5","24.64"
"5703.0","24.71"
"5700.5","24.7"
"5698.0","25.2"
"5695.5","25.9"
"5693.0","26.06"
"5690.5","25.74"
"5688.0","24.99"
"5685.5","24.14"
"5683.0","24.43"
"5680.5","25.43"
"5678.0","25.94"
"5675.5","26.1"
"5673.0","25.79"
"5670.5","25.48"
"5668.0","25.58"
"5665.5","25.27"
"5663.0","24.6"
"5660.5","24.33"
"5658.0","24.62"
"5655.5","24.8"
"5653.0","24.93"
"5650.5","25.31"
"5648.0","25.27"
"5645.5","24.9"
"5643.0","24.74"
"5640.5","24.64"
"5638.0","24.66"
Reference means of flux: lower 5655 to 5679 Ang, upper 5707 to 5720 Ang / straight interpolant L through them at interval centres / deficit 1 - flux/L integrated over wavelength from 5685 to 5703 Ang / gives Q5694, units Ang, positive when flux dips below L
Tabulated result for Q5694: -0.2 Ang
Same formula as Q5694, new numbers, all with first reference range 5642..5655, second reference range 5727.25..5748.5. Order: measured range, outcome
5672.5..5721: 1.0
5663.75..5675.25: -0.1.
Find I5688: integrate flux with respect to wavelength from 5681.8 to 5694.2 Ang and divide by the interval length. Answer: 25.1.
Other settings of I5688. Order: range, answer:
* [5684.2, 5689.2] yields 24.6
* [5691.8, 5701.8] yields 25.5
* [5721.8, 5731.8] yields 26.3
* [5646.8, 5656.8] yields 25.1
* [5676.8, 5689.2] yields 25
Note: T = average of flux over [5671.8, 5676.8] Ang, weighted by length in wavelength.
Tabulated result 25.9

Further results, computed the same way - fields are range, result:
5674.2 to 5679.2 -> 26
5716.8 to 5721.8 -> 26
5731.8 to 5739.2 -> 26.2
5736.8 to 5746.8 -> 26.3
